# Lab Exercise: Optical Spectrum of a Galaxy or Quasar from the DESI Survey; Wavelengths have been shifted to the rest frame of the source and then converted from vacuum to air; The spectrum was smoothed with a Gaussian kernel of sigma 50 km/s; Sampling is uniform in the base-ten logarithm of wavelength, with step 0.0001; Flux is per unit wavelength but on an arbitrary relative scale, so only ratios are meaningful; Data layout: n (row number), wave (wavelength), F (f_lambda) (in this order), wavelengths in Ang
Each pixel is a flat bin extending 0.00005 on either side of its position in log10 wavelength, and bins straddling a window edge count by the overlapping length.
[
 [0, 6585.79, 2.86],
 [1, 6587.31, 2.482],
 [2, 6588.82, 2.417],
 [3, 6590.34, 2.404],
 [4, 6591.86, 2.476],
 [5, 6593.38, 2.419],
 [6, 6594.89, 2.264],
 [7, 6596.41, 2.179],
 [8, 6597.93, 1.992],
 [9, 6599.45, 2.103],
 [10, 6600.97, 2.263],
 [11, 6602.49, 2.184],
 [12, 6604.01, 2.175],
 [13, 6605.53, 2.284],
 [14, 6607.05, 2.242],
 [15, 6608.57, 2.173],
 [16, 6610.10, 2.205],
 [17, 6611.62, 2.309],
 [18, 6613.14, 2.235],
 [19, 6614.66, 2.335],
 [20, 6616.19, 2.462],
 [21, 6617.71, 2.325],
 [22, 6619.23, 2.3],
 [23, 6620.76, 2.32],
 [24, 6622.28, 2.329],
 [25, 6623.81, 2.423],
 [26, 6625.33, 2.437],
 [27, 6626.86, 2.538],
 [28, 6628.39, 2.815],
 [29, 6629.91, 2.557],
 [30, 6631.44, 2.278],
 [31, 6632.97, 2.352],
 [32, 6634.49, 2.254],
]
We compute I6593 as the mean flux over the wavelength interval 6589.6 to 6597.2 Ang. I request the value 2.35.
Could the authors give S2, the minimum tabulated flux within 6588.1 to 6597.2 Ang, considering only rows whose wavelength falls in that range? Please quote 2.179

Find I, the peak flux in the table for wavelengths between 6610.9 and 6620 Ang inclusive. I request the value 2.462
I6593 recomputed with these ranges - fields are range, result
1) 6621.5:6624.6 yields 2.38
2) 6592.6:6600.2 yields 2.19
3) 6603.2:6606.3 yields 2.23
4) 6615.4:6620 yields 2.36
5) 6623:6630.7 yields 2.55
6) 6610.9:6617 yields 2.34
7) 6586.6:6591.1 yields 2.44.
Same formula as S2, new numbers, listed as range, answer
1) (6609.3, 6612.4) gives 2.205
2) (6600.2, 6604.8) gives 2.175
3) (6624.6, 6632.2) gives 2.278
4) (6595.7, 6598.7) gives 1.992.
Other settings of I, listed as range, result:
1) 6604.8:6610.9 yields 2.284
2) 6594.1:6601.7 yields 2.264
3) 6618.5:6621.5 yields 2.32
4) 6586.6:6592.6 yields 2.482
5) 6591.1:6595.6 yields 2.476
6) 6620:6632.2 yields 2.815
